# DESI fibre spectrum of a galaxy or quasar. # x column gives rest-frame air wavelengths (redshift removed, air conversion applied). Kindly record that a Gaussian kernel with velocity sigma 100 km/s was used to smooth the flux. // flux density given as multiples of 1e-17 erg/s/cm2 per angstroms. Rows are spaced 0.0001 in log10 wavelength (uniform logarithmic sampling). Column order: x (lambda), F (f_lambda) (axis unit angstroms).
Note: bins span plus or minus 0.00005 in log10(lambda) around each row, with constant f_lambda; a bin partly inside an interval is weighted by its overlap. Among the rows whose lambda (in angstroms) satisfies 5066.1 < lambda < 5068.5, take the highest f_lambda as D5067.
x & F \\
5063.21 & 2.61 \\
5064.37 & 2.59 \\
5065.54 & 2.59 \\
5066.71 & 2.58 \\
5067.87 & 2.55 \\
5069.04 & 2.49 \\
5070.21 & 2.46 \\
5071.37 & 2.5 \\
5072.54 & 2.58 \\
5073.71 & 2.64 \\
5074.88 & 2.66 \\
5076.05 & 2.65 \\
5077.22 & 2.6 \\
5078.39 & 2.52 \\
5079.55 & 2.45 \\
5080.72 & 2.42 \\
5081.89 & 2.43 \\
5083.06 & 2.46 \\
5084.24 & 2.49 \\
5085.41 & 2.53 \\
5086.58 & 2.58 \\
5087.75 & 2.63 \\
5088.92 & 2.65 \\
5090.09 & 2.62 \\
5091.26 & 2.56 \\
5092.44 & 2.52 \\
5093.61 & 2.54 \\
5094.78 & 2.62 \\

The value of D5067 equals 2.58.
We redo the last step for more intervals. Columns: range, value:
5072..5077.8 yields 2.66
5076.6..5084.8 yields 2.6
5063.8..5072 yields 2.59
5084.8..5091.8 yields 2.65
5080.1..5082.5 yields 2.43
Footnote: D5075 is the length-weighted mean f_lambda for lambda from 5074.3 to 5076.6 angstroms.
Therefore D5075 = 2.65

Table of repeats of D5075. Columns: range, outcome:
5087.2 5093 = 2.6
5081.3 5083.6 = 2.44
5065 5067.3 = 2.59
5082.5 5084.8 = 2.46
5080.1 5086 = 2.46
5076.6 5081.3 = 2.5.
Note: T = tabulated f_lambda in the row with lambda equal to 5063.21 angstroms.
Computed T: 2.61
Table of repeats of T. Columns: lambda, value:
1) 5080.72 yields 2.42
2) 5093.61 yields 2.54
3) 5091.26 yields 2.56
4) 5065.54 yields 2.59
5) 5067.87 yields 2.55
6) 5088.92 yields 2.65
